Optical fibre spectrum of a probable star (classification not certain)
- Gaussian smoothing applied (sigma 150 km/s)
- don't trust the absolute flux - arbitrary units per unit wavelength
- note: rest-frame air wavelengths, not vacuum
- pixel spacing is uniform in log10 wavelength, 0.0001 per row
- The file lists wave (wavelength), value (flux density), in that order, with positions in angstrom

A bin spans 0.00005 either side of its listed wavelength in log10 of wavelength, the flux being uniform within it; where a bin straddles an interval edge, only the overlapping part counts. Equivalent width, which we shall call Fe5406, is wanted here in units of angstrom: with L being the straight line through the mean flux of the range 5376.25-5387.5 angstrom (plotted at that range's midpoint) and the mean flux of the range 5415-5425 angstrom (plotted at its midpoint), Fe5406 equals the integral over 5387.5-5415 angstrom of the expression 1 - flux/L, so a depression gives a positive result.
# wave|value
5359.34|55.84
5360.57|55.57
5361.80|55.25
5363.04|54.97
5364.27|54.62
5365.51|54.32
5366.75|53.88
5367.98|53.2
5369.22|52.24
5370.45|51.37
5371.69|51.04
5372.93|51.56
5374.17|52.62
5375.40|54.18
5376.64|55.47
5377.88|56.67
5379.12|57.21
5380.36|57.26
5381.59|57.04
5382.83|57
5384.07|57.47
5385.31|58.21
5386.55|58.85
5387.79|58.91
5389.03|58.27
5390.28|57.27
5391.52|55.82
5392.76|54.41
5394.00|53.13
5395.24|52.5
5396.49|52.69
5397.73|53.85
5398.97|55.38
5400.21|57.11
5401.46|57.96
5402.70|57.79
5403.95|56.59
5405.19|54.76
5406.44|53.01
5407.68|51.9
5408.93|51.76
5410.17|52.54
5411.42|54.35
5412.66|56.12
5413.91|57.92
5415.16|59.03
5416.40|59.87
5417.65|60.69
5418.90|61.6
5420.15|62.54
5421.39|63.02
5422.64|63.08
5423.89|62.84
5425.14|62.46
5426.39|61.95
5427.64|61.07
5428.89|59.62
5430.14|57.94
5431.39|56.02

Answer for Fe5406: 2.0 angstrom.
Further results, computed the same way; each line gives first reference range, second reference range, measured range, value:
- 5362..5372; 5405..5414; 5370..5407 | -1.4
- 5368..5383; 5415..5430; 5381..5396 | -0.1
